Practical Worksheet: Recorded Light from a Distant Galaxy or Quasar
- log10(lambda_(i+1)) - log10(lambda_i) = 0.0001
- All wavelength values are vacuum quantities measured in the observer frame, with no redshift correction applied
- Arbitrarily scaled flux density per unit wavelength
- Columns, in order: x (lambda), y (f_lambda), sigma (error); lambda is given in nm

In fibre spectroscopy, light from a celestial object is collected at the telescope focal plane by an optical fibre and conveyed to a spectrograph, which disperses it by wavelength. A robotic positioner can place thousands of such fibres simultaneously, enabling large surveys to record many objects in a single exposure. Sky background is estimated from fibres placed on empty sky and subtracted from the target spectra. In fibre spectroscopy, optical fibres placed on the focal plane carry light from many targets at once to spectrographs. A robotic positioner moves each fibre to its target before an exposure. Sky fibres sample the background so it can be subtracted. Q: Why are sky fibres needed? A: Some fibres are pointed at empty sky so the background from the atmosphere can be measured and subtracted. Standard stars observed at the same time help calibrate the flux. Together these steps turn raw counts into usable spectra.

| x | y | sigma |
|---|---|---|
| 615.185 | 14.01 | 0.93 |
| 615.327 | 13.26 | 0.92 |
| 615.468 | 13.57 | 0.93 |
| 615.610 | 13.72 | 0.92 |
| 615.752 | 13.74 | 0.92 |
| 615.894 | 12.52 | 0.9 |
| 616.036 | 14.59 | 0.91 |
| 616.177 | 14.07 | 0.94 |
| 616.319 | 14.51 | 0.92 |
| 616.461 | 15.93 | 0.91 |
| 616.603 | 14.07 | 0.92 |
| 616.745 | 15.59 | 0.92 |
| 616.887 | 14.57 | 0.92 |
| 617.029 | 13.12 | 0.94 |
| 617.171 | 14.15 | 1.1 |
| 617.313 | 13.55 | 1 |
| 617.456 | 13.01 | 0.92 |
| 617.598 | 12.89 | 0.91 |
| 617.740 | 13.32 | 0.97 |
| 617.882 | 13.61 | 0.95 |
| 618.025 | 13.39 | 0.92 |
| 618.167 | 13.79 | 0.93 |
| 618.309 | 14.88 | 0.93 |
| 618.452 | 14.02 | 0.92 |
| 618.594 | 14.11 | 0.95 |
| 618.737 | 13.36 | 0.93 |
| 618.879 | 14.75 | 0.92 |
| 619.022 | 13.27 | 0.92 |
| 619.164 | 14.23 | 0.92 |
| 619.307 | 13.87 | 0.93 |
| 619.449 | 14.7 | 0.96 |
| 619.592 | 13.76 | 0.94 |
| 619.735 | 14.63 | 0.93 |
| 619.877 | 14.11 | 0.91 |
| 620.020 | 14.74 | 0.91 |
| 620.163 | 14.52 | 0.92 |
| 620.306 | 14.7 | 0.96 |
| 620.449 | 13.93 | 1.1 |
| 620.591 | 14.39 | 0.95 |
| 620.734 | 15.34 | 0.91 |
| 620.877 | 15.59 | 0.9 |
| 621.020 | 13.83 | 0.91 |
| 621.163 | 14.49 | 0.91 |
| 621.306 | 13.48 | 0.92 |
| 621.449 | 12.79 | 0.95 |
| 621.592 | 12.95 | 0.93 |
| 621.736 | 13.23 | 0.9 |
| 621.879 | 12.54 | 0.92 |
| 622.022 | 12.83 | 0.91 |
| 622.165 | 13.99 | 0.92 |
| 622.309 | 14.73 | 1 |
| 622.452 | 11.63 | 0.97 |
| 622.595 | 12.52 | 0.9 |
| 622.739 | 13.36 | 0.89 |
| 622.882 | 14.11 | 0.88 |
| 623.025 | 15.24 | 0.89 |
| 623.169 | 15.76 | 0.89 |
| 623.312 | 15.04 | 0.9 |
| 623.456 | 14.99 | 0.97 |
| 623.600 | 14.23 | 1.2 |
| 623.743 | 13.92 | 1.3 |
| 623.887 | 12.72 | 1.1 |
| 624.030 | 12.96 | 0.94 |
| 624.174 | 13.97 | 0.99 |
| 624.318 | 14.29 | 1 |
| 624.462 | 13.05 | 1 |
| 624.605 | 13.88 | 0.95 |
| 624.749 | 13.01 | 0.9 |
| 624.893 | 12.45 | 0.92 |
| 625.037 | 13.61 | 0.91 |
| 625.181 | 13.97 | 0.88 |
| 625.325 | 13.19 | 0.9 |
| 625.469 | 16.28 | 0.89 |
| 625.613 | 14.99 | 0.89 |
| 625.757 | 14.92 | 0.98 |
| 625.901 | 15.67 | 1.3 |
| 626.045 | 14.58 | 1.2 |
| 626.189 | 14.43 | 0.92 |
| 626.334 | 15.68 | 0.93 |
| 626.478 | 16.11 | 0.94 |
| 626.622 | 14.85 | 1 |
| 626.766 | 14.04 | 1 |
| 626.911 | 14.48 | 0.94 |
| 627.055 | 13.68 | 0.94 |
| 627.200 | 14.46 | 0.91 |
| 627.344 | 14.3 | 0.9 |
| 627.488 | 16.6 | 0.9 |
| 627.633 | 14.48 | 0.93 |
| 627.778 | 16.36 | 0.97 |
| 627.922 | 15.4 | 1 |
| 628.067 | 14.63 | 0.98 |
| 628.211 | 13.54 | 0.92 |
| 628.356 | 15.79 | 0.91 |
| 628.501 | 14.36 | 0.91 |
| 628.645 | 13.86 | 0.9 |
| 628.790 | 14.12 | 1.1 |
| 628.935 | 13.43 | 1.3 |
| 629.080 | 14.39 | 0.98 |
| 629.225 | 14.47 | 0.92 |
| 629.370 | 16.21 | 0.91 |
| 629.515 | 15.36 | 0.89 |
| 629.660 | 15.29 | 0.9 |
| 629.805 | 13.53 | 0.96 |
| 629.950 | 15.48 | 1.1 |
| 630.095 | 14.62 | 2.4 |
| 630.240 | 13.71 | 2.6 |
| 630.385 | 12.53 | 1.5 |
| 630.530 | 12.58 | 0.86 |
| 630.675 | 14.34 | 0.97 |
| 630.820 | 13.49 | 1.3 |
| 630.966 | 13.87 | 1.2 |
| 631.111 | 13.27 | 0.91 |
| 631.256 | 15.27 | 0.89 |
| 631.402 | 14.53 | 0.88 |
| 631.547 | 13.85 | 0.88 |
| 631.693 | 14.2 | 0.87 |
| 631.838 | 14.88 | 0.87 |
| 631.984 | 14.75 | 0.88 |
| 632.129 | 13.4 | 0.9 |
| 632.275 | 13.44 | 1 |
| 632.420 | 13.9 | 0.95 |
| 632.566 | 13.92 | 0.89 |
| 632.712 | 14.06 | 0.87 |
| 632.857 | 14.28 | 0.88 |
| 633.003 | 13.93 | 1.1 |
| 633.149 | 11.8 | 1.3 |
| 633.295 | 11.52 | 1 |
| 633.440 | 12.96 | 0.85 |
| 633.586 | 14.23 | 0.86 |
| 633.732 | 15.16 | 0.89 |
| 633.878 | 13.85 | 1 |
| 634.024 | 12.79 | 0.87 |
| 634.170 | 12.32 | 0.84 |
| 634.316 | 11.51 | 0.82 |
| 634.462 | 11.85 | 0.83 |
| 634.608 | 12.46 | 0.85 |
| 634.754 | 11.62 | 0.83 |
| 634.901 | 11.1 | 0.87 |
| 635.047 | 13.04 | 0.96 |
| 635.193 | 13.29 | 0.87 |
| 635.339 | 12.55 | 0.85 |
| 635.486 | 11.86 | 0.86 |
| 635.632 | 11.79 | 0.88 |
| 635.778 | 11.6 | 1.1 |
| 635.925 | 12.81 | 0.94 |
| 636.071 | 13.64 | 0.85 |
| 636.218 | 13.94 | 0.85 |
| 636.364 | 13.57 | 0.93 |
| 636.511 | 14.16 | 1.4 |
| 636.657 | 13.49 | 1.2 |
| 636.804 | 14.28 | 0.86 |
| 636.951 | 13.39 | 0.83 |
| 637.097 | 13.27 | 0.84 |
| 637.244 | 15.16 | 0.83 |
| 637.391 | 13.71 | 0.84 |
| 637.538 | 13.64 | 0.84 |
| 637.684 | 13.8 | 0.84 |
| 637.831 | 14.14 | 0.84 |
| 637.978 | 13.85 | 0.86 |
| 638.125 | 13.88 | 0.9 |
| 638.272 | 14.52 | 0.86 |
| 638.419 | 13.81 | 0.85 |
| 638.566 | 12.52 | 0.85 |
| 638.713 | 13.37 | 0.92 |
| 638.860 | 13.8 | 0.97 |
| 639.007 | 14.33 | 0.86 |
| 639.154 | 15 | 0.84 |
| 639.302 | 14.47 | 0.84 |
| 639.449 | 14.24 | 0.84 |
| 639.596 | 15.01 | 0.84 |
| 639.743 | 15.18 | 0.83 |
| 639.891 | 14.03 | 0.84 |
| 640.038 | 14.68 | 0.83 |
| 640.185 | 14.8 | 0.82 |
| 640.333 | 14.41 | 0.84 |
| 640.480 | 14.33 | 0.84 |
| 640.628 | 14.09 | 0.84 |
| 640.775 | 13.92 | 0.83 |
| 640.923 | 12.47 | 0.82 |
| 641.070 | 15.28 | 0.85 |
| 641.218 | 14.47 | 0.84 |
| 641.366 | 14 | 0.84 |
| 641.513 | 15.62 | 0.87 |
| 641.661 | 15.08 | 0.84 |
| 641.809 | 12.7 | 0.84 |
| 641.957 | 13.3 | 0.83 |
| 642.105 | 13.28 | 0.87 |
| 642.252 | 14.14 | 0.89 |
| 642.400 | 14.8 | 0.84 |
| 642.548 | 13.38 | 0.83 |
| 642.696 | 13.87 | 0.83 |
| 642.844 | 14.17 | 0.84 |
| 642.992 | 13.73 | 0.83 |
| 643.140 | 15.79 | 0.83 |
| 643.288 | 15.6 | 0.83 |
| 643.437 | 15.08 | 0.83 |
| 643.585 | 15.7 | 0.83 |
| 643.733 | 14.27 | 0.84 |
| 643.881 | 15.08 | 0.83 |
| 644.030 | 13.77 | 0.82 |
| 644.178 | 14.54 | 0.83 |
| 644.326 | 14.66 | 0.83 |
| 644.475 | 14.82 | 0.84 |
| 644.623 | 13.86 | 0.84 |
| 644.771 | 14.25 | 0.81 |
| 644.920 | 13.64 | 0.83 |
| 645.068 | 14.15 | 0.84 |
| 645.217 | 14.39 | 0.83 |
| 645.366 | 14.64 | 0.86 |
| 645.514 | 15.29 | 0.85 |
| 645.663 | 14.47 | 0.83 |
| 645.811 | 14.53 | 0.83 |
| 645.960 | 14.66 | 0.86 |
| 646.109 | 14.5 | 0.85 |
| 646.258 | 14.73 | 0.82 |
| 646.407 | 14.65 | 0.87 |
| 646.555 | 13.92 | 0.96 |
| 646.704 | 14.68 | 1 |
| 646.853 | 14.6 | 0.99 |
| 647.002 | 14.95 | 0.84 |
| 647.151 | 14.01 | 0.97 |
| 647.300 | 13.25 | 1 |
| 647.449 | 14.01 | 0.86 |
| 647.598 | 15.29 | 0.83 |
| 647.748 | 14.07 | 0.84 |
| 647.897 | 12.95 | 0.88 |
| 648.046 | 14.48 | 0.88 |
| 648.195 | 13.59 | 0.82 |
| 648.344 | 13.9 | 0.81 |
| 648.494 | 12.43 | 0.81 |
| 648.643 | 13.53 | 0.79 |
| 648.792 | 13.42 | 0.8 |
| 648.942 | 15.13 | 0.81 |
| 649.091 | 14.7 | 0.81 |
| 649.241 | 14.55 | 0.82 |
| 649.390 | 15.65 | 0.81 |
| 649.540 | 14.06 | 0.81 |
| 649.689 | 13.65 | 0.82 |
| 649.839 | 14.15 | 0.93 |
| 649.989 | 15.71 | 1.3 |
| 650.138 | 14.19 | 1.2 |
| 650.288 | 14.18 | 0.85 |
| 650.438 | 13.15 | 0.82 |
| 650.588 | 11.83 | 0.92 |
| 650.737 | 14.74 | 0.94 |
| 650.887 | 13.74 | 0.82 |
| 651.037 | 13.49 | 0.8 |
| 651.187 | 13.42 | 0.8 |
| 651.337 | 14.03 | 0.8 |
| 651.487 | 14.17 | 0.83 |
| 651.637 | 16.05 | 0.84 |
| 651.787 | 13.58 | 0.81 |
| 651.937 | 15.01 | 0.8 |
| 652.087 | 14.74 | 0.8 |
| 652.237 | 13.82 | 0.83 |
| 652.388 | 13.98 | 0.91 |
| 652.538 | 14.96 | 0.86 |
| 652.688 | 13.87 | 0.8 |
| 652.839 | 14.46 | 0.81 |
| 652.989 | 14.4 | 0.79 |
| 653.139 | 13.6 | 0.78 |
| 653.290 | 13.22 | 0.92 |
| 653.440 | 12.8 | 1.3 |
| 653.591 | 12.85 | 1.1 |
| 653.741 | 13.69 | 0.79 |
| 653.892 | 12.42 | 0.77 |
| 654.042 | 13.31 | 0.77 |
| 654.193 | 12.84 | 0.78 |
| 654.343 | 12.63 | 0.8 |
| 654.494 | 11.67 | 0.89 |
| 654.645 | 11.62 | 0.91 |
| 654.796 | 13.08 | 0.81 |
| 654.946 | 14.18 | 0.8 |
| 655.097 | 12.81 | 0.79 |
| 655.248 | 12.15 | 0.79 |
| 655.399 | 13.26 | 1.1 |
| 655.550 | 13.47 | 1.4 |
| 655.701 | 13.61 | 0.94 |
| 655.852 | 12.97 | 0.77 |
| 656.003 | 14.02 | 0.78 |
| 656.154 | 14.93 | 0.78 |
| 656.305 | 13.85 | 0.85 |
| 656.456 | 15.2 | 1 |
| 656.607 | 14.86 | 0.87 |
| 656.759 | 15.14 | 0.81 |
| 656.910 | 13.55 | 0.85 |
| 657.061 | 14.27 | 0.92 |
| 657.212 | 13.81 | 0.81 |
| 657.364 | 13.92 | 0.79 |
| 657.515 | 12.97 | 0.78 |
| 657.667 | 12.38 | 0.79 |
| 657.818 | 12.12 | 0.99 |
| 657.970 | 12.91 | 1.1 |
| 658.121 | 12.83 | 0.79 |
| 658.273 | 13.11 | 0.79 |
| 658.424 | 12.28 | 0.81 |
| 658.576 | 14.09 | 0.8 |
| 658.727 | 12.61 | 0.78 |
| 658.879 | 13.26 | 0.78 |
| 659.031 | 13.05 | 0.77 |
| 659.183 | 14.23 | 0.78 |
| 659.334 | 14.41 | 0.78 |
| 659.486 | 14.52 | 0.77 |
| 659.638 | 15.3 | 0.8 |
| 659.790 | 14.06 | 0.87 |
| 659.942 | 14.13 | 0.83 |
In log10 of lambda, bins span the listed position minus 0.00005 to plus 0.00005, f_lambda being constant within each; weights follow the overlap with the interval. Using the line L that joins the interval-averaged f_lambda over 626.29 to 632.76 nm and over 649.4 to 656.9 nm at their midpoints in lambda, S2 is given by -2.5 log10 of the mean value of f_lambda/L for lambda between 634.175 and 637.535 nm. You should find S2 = 0.11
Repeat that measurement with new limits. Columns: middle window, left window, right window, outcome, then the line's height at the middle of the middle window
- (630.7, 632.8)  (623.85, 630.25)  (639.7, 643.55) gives 0.028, 14.4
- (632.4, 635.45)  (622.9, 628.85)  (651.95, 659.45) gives 0.103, 14.2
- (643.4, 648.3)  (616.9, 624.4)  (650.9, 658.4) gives -0.057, 13.7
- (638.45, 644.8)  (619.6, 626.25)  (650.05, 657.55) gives -0.038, 13.8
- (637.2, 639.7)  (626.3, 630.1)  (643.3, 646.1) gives 0.043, 14.6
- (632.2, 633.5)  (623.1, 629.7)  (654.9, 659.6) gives 0.079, 14.3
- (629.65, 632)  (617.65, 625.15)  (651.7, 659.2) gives -0.024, 13.8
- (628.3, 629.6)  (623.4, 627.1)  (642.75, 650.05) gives -0.029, 14.3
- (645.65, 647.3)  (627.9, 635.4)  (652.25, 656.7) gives -0.069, 13.6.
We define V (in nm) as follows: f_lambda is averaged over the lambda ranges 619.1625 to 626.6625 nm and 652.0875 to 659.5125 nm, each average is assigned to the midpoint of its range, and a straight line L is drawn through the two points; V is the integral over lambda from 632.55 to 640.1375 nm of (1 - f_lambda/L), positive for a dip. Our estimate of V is 0.22 nm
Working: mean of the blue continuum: 14.1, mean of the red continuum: 13.5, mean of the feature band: 13.4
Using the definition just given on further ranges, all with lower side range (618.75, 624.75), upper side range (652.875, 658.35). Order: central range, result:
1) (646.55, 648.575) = -0.077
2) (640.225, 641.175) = -0.035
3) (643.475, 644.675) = -0.093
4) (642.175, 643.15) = -0.042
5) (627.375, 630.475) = -0.185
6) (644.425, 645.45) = -0.053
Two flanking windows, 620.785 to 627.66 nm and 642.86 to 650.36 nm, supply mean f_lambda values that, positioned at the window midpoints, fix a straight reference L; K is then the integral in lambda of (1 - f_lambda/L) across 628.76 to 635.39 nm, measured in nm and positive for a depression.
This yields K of 0.27 nm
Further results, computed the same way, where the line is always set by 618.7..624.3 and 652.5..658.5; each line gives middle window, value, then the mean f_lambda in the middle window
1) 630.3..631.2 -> 0.03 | 13.4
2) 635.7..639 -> 0.01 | 13.7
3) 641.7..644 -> -0.12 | 14.3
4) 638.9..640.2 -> -0.09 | 14.6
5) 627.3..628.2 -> -0.09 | 15.2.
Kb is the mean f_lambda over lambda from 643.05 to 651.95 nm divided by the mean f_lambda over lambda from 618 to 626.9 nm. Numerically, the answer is 1.01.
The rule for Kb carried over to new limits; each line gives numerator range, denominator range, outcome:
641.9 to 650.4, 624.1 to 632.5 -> 1.00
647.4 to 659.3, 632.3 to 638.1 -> 1.04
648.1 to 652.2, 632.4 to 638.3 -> 1.07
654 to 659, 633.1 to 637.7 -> 1.02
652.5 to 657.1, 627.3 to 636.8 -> 0.98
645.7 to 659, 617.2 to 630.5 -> 0.97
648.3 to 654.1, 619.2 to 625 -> 1.00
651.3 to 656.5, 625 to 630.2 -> 0.92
